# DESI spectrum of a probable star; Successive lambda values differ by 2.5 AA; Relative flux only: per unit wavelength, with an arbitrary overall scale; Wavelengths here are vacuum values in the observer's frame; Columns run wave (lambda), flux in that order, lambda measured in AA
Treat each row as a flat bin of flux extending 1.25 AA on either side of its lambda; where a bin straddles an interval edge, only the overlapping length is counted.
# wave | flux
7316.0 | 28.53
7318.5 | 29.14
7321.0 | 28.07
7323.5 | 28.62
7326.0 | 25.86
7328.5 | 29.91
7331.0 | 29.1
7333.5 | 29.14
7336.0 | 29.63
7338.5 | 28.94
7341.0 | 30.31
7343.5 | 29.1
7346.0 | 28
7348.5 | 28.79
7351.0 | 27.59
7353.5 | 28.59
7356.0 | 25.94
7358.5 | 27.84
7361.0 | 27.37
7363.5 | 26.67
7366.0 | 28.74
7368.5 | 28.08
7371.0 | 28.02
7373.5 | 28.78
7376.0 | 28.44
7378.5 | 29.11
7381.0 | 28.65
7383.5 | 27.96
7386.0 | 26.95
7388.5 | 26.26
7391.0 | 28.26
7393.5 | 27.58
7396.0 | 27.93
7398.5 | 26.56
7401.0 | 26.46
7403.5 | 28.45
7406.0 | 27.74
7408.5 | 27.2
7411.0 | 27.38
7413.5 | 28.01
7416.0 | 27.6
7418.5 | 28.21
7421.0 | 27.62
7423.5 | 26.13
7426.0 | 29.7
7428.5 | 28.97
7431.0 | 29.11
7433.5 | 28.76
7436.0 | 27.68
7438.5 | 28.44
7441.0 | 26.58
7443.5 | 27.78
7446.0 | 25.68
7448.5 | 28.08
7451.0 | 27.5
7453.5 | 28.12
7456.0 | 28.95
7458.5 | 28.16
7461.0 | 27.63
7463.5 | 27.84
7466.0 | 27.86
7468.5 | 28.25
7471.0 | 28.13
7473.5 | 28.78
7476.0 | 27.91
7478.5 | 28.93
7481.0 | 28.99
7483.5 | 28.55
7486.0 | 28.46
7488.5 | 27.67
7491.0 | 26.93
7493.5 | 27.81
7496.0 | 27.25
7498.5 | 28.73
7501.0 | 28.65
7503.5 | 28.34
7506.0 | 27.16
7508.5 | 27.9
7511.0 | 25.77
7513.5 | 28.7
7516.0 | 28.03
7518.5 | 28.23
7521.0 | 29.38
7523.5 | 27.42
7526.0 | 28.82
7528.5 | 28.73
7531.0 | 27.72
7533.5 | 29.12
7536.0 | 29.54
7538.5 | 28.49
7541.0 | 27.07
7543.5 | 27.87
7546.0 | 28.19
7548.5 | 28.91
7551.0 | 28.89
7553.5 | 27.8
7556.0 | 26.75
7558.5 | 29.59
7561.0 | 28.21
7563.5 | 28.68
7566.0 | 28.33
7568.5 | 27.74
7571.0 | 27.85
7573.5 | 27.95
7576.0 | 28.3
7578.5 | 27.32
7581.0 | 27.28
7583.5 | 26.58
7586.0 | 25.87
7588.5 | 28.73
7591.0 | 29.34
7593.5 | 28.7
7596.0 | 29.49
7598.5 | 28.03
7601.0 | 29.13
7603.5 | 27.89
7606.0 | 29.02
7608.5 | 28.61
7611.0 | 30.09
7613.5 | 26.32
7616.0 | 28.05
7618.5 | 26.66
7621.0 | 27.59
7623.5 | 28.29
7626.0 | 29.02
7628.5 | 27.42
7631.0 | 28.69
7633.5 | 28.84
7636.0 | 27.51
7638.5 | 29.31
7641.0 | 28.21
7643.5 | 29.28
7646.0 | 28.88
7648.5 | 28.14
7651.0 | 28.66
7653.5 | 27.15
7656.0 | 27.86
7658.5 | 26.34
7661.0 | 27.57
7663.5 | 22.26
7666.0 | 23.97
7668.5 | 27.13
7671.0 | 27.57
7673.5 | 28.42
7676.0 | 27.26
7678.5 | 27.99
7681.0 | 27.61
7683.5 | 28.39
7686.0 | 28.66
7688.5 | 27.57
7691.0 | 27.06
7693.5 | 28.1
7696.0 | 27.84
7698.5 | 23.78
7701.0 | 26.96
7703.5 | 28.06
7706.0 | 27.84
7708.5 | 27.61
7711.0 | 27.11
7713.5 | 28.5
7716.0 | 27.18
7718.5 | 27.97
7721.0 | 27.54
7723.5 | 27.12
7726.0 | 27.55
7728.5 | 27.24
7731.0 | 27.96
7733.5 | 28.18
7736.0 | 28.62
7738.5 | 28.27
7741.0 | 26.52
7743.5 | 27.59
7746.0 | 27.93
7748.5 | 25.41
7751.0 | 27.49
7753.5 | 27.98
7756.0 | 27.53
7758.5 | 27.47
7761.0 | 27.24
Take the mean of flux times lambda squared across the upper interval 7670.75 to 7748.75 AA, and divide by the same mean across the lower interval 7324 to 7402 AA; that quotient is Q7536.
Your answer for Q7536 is 1.08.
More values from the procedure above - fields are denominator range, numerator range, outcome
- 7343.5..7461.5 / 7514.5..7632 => 1.06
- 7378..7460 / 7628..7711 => 1.06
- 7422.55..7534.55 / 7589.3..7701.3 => 1.03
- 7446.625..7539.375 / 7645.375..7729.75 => 1.02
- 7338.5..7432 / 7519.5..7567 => 1.06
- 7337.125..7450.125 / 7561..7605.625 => 1.06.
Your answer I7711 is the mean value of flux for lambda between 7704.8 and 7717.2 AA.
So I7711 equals 27.6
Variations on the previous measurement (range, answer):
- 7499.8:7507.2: 28.1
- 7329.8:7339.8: 29.2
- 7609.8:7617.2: 28.1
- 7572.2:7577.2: 28.1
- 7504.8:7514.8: 27.4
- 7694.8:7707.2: 26.9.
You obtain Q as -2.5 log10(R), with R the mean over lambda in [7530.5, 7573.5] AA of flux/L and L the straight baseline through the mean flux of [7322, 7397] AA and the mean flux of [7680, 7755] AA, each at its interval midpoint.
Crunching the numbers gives -0.02 mag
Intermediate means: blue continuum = 28.2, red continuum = 27.5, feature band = 28.3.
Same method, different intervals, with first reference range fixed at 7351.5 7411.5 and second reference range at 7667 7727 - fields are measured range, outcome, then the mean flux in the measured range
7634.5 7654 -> -0.035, 28.4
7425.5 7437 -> -0.044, 28.8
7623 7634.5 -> -0.035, 28.5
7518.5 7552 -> -0.033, 28.5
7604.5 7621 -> -0.020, 28.1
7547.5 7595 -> -0.018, 28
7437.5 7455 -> 0.008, 27.5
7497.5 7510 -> -0.018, 28.1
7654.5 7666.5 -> 0.074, 25.7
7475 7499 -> -0.018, 28.1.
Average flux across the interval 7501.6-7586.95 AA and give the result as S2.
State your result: 28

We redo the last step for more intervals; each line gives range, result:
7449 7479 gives 28.2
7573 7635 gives 28.1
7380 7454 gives 27.7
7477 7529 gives 28.1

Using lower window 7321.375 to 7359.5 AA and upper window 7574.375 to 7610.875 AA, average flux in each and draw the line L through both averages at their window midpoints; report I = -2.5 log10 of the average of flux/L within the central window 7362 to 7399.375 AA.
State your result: 0.02 mag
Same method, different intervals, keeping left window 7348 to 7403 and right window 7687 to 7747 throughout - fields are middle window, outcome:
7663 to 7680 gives 0.04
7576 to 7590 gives 0.01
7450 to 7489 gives -0.02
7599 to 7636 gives -0.03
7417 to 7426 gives 0.00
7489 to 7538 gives -0.02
